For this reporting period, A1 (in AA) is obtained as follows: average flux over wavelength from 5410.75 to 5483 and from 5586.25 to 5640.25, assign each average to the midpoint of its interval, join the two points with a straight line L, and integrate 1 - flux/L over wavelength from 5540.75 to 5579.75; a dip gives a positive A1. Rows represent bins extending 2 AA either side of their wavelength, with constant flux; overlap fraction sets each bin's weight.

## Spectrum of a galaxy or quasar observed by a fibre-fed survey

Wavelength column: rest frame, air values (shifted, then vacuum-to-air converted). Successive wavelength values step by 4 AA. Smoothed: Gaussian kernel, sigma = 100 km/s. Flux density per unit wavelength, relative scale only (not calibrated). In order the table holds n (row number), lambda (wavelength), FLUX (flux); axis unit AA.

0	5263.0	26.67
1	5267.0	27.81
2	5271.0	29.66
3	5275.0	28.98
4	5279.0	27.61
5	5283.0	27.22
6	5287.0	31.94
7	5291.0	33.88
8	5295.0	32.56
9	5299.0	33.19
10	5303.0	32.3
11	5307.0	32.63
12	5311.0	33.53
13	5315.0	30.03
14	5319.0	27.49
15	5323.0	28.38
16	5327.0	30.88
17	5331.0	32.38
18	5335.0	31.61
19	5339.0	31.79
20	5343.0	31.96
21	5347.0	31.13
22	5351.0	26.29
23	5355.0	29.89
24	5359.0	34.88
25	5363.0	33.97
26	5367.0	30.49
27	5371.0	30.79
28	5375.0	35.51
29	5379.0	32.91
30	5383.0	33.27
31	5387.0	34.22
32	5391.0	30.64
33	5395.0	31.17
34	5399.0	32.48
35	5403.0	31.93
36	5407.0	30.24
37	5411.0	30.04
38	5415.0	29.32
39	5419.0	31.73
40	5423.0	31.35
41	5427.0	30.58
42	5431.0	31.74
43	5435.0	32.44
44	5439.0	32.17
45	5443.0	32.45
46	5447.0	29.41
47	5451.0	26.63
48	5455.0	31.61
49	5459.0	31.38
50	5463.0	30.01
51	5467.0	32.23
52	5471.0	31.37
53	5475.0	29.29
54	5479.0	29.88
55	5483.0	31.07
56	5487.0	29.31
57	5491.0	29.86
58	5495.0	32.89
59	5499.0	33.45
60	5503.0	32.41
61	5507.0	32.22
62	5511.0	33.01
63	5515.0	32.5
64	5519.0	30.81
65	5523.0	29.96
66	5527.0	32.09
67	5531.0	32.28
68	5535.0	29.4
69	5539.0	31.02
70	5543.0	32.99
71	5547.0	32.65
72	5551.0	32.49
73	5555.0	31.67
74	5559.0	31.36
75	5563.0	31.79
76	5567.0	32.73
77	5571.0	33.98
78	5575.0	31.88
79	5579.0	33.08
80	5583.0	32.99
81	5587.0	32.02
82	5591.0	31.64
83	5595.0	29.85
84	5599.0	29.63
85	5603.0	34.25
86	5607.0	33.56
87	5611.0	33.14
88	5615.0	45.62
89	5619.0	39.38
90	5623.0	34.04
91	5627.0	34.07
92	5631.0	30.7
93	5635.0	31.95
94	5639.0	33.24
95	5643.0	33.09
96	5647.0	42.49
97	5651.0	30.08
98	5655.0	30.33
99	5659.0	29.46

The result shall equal 0.5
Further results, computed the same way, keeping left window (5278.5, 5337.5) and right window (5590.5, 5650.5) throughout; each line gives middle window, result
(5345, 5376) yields 0.2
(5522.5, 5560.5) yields 2.2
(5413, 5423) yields 0.5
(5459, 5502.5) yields 2.6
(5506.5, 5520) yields 0.4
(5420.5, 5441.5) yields 0.5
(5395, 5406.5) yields 0.1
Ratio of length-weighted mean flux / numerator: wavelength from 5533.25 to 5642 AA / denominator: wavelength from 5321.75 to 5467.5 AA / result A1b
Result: 1.05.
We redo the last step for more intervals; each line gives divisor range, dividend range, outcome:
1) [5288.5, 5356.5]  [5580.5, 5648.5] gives 1.09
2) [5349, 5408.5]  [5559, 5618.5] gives 1.05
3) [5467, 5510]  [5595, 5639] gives 1.10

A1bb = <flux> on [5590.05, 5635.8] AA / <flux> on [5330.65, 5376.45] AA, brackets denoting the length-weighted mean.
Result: 1.08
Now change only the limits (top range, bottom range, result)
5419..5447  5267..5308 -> 1.03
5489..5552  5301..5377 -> 1.02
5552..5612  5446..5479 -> 1.07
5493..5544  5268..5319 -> 1.03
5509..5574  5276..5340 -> 1.03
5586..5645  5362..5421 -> 1.06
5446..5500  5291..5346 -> 0.97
